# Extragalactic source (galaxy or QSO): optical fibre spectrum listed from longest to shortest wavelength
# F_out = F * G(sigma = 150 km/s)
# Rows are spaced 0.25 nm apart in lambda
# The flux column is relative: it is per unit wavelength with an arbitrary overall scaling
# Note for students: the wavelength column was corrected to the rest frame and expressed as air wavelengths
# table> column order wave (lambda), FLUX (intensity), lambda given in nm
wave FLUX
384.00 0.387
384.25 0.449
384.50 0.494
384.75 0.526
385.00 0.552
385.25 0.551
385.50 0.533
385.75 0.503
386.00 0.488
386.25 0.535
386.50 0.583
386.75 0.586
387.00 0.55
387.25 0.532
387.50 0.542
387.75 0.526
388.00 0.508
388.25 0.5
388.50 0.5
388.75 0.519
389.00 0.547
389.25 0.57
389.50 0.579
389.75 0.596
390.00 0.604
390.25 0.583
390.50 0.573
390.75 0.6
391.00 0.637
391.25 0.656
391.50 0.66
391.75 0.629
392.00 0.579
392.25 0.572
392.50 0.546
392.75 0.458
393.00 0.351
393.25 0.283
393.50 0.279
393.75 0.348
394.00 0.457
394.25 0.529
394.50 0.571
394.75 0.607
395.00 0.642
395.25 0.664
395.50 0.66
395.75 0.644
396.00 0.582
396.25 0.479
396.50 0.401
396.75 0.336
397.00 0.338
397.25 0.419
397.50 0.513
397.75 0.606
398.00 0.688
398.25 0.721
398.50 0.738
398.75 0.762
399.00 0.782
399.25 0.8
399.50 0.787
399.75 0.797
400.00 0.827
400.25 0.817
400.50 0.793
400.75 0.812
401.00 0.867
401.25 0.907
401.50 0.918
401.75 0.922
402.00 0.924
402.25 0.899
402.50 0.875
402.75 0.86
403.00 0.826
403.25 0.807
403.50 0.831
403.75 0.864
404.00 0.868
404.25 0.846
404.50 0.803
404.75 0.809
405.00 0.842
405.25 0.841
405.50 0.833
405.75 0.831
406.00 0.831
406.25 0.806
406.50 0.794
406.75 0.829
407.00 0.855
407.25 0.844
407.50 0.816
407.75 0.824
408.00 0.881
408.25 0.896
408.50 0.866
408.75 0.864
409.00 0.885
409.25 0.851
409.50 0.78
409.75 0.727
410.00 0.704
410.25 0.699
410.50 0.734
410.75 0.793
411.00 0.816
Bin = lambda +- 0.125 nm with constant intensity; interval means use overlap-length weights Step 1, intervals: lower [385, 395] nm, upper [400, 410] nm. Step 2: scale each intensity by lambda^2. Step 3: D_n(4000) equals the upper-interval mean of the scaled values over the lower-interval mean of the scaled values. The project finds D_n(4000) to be 1.7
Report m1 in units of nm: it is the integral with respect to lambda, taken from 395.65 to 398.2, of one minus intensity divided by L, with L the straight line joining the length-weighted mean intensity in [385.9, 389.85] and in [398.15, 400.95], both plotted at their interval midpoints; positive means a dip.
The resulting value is 0.791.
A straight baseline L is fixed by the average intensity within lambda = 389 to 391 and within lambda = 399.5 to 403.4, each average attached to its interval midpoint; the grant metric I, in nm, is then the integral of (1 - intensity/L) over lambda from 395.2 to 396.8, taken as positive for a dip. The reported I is 0.40 nm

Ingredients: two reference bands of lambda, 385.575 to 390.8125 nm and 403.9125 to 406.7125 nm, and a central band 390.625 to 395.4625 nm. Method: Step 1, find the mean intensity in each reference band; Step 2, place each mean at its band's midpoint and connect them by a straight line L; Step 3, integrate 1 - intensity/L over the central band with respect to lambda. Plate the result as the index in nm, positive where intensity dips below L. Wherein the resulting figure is 0.72 nm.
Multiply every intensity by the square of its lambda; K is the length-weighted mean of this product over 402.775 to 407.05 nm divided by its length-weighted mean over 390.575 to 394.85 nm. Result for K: 1.7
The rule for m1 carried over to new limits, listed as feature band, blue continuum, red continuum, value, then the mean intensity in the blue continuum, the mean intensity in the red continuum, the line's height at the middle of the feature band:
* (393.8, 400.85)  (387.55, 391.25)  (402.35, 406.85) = 0.765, 0.563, 0.833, 0.704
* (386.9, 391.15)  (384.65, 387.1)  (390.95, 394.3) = -0.316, 0.541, 0.495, 0.519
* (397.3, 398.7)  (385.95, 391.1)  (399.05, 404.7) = 0.214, 0.556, 0.846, 0.762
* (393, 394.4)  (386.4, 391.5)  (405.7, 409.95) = 0.562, 0.567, 0.832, 0.634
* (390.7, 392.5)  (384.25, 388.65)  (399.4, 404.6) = 0.055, 0.528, 0.851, 0.635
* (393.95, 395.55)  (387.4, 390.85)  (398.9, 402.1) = 0.239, 0.553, 0.842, 0.696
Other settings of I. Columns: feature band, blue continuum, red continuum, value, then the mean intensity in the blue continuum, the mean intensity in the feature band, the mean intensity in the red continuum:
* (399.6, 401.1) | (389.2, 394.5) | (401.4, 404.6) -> -0.062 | 0.528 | 0.818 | 0.865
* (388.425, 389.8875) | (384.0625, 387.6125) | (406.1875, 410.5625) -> 0.042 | 0.528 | 0.554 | 0.815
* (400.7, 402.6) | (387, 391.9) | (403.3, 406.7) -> -0.293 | 0.571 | 0.894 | 0.83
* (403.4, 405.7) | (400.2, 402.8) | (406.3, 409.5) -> 0.063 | 0.874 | 0.837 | 0.847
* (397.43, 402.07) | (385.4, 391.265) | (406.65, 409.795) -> -0.440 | 0.554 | 0.79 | 0.843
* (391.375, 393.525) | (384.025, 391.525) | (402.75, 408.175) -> 0.442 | 0.549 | 0.494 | 0.834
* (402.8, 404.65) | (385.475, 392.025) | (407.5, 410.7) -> -0.227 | 0.564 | 0.836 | 0.809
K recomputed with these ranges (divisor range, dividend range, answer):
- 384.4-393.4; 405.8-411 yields 1.65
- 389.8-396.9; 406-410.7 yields 1.65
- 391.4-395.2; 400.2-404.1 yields 1.79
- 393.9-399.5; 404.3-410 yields 1.47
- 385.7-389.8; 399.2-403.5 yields 1.69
